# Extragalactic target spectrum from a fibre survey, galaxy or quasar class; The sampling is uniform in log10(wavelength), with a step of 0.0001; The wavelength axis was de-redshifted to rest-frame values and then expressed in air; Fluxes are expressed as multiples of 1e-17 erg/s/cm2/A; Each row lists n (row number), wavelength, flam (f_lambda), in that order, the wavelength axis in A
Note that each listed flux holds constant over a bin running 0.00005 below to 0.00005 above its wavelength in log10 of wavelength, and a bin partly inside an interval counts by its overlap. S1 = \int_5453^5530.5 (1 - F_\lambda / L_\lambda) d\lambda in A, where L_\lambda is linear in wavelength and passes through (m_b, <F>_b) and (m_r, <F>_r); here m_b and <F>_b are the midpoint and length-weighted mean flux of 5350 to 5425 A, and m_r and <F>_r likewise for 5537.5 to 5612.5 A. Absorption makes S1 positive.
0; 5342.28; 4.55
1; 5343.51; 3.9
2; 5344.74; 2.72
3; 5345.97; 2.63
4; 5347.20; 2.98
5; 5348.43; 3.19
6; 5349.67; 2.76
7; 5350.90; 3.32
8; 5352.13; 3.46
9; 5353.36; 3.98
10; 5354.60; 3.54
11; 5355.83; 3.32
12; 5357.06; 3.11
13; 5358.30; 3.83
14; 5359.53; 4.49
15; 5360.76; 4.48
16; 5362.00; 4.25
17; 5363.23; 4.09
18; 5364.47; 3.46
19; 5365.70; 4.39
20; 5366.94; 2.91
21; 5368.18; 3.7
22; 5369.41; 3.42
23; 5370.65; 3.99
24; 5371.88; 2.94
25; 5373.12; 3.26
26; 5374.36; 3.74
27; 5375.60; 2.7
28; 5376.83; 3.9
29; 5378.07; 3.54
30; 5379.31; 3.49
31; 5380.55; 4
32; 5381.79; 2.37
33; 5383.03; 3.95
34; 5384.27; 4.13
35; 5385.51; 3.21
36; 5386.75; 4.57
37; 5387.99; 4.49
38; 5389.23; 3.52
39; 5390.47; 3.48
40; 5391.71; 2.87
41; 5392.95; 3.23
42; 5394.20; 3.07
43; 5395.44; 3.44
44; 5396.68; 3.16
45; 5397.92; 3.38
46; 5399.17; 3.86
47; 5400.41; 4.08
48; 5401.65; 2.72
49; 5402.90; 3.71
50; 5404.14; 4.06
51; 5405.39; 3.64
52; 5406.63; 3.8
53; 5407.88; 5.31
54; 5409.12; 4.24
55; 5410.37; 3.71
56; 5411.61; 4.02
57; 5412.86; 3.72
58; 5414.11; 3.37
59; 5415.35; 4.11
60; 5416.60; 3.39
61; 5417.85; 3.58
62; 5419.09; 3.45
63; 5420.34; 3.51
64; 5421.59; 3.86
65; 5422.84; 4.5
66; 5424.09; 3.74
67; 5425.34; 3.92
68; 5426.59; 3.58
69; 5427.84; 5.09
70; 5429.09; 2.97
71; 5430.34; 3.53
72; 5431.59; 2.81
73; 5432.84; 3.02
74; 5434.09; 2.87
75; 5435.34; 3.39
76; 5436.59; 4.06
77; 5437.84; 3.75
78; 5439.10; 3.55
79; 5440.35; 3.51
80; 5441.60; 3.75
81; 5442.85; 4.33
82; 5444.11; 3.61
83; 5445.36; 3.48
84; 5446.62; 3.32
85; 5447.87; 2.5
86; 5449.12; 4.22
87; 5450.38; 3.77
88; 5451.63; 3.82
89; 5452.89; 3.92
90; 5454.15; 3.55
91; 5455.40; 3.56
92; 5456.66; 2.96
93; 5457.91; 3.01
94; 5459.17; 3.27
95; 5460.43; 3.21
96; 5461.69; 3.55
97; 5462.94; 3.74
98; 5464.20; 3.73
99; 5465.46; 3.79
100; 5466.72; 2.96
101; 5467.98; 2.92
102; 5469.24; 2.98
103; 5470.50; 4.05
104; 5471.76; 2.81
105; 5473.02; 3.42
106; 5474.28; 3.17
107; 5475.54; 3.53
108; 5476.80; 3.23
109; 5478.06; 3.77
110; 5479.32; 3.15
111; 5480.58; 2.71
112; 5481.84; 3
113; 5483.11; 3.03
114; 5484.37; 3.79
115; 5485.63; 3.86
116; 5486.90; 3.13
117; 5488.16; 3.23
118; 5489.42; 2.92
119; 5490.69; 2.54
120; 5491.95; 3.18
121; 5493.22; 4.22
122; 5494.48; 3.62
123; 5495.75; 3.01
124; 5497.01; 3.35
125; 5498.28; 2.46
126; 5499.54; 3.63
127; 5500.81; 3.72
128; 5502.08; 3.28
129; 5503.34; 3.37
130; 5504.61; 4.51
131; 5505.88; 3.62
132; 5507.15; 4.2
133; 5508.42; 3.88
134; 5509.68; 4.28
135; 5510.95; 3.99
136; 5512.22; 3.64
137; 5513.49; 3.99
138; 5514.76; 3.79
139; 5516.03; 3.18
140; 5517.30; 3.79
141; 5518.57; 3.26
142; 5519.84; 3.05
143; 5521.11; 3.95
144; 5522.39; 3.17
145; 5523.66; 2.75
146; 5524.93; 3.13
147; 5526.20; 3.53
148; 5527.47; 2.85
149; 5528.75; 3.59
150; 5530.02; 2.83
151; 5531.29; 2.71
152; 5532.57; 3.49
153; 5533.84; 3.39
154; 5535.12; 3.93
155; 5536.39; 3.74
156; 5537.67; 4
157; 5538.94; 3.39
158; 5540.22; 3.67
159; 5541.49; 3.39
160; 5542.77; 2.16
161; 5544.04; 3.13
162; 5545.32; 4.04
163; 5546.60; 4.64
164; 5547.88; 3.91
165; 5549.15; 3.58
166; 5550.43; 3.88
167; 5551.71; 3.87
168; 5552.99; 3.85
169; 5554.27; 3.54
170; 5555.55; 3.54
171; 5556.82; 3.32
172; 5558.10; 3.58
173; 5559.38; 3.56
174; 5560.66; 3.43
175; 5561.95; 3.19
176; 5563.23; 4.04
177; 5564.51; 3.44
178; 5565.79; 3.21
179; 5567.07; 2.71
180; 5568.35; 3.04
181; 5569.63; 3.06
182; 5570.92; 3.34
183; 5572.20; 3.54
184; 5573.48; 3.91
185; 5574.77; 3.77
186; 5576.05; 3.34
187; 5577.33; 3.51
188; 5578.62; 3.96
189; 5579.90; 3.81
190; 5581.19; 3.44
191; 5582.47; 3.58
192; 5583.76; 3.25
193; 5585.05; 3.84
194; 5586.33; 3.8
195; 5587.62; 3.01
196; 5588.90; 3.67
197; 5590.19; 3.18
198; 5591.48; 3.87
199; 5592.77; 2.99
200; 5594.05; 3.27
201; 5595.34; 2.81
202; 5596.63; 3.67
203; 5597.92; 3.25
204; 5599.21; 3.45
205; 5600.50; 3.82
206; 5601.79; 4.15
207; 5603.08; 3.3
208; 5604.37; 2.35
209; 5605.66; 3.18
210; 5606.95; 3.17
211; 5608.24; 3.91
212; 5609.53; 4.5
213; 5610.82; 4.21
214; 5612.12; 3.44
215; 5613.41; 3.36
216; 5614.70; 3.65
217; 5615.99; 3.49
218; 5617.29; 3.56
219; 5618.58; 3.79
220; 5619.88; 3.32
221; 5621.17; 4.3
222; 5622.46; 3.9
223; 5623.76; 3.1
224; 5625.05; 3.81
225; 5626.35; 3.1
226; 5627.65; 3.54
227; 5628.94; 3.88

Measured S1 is 3.9 A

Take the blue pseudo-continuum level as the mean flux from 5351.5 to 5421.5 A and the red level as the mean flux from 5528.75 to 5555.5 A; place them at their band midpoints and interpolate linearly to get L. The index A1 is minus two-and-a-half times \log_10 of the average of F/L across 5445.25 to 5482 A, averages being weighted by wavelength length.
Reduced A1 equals 0.074 mag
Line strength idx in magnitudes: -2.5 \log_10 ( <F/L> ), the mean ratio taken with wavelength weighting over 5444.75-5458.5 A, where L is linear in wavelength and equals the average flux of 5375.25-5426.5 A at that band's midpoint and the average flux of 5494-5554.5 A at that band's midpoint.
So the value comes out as 0.05 mag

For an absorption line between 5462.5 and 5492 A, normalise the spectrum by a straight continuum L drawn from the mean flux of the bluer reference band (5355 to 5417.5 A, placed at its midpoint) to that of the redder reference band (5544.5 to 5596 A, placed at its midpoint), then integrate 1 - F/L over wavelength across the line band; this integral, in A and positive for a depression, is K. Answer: 2.7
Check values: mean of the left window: 3.67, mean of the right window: 3.53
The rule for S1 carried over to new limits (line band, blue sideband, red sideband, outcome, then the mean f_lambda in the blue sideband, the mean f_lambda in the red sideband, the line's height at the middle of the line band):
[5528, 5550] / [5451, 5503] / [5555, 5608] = -0.7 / 3.34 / 3.43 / 3.39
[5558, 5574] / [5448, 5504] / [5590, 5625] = 0.4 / 3.36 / 3.53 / 3.47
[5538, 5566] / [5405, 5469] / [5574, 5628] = -0.1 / 3.62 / 3.53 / 3.56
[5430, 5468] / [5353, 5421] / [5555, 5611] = 1.4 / 3.67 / 3.47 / 3.6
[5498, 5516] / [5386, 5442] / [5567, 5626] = -0.8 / 3.67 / 3.51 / 3.59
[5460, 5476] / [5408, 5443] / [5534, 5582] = 1.2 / 3.71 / 3.55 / 3.66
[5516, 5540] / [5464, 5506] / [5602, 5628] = 0.3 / 3.34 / 3.56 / 3.41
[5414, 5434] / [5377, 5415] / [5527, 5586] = 0.0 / 3.68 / 3.5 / 3.65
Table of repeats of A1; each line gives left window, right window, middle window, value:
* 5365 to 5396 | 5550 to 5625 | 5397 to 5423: -0.08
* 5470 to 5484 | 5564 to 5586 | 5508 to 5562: -0.05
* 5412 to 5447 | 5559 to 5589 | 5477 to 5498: 0.10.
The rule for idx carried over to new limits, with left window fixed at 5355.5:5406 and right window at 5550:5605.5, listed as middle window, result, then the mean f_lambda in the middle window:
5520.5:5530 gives 0.08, 3.25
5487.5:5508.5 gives 0.02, 3.44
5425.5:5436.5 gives 0.03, 3.46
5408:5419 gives -0.07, 3.83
